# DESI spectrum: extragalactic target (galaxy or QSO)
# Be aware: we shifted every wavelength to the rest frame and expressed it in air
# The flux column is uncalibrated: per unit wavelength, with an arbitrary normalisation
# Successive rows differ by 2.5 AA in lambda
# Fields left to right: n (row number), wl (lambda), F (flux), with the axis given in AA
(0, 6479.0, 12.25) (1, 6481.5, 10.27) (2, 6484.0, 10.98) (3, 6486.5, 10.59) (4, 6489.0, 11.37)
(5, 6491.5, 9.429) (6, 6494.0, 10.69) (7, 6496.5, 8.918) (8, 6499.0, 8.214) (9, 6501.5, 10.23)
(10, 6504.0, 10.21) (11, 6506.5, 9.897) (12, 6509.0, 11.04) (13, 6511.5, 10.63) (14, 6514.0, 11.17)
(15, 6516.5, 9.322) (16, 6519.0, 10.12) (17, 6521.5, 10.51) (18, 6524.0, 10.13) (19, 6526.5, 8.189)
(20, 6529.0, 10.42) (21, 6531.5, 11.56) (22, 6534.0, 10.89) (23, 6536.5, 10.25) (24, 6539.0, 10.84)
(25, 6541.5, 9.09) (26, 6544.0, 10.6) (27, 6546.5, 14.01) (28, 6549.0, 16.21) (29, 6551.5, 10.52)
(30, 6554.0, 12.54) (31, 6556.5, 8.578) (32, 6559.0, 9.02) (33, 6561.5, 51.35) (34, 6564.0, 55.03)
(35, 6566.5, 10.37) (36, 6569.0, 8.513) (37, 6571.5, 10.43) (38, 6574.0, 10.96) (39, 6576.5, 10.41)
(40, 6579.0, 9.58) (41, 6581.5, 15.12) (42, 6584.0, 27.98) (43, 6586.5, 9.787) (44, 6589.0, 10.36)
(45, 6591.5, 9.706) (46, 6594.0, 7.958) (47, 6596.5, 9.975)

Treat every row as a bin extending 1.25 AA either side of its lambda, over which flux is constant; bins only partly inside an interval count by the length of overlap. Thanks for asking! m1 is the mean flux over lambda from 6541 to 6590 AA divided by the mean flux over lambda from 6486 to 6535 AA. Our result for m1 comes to 1.59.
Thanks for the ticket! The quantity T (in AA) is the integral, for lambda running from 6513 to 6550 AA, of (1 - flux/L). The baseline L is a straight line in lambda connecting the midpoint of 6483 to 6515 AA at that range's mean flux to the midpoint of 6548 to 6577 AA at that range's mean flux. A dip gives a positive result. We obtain 8.8 AA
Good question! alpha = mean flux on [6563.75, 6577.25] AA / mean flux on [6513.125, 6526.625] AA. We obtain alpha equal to 1.51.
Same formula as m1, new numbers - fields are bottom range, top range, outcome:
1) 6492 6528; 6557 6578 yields 2.03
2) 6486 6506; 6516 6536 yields 1.02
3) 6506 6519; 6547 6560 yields 1.11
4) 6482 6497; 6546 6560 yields 1.13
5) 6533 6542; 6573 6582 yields 1.09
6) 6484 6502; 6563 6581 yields 1.59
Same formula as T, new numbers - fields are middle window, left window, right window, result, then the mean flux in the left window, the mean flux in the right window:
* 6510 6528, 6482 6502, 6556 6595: 3.2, 10.1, 16.8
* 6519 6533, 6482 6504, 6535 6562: 2.4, 10.1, 13.8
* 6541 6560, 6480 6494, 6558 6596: 4.6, 10.6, 17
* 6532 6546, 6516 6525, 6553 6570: 4.5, 10.1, 22.5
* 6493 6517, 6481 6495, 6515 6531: 0.4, 10.6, 9.89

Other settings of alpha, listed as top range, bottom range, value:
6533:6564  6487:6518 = 1.60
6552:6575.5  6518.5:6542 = 1.88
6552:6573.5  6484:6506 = 2.00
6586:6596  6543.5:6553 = 0.73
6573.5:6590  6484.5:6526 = 1.34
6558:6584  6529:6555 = 1.69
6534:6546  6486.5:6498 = 1.04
